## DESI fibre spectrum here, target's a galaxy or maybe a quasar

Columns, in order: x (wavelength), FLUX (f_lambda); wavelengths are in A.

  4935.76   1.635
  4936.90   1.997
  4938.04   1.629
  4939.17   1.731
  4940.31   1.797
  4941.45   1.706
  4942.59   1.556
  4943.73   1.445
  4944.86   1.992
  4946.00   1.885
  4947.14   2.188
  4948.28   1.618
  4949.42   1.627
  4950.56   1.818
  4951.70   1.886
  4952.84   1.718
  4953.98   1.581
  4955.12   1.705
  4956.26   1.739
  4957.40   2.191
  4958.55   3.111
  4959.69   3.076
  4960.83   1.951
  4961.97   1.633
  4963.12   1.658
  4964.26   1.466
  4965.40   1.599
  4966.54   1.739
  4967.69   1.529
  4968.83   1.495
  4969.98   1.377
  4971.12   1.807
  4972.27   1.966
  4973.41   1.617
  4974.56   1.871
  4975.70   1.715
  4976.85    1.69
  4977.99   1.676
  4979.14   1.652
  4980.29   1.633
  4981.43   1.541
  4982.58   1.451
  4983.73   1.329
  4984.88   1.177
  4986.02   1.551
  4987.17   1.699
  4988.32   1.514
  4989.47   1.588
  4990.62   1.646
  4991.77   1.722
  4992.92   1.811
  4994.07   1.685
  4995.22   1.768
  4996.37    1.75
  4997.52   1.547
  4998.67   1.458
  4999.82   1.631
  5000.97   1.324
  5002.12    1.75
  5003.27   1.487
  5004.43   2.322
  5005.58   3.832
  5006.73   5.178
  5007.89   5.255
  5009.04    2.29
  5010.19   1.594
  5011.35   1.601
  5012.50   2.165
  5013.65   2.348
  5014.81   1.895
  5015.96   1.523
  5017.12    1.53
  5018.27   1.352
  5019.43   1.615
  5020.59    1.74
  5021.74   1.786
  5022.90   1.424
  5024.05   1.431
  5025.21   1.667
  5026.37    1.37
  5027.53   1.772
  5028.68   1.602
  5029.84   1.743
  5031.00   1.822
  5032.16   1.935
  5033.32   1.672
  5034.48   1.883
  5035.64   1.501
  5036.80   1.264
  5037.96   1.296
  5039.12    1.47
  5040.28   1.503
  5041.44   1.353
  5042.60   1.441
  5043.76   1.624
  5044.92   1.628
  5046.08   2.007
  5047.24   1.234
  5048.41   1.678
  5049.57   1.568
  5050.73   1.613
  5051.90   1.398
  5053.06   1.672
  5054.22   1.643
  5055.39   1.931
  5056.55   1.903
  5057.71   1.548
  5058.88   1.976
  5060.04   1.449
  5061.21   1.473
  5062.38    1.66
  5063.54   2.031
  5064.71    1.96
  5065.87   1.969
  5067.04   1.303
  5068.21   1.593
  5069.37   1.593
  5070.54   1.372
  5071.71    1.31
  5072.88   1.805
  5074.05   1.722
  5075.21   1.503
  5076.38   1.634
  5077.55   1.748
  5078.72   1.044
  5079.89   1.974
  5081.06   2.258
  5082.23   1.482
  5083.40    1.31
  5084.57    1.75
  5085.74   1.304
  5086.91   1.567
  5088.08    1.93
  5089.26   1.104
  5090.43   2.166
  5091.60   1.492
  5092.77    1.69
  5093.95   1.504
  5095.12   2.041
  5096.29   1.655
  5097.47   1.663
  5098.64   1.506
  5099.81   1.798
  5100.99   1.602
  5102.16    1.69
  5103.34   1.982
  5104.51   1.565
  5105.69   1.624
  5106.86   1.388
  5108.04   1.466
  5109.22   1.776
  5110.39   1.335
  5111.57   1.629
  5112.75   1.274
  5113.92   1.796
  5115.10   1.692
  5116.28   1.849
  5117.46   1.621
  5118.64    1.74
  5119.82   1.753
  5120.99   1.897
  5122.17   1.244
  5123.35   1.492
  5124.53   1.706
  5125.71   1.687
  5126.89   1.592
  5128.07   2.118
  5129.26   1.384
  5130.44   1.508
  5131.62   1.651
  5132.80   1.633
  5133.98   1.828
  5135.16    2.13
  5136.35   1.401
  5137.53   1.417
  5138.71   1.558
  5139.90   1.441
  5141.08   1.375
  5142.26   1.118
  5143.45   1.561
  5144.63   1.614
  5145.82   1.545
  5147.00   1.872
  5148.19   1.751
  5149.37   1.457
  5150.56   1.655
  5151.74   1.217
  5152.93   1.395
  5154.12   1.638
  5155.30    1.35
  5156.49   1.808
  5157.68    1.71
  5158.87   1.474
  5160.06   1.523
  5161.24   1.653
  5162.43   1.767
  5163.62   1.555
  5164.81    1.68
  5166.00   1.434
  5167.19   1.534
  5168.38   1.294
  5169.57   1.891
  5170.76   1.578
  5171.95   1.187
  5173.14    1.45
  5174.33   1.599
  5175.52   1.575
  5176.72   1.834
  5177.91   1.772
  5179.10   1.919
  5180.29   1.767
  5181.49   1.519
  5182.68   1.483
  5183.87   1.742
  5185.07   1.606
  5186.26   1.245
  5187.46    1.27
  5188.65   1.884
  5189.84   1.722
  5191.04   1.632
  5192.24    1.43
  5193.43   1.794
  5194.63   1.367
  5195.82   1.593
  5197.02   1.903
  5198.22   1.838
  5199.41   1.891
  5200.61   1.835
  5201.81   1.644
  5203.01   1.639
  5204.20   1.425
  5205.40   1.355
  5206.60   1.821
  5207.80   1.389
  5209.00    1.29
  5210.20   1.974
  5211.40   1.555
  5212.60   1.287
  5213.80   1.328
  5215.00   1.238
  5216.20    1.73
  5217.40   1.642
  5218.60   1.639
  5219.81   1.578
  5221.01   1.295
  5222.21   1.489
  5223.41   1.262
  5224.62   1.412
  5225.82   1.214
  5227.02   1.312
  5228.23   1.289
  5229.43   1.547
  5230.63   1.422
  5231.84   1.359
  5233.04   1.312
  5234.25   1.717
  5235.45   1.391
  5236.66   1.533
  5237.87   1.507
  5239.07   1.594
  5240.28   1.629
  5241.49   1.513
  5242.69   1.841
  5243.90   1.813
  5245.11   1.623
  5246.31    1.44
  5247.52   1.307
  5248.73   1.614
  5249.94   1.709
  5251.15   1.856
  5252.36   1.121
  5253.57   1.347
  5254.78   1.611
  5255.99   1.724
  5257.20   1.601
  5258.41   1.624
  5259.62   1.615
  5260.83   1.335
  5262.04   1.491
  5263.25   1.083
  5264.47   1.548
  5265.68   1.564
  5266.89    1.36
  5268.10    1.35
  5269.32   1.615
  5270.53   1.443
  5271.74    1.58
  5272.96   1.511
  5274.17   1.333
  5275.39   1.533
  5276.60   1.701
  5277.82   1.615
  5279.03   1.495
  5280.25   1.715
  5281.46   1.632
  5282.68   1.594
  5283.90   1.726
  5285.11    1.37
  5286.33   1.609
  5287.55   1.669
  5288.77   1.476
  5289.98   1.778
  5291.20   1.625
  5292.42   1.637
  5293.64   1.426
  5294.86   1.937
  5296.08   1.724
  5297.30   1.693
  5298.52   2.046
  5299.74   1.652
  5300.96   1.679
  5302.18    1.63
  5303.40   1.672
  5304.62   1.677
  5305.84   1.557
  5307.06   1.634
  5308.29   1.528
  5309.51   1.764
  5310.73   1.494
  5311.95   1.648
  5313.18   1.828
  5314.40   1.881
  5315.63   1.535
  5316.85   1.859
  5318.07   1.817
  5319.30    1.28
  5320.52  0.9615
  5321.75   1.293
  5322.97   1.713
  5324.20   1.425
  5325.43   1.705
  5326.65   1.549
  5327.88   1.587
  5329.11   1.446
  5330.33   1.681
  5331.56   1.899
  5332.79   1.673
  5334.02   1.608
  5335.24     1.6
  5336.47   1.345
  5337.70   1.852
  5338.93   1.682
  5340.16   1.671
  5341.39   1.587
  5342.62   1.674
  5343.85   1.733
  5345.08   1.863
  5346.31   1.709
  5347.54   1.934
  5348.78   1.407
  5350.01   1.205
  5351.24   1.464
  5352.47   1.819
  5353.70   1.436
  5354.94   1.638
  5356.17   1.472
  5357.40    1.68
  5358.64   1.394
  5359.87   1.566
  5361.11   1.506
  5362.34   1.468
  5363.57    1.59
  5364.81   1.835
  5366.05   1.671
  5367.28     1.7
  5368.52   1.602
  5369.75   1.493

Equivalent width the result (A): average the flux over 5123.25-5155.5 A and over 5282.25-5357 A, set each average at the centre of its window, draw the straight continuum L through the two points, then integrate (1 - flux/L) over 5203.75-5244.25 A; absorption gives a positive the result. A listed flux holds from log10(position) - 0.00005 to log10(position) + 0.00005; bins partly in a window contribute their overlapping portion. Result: 2.8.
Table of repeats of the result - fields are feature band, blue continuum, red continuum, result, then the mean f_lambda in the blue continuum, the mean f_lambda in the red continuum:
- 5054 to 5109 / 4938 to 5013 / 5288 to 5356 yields 4.5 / 1.88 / 1.63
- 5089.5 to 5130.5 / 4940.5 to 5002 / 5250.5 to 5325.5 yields 0.1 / 1.72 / 1.58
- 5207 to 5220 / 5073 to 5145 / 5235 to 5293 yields 0.5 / 1.62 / 1.55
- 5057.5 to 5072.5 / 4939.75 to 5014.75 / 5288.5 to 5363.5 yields 1.5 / 1.89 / 1.62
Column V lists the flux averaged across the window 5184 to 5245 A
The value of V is 1.54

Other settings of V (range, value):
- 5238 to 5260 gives 1.59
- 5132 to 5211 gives 1.59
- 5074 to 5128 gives 1.64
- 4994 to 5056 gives 1.83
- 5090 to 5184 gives 1.61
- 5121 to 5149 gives 1.6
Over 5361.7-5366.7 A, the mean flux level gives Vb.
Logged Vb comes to 1.64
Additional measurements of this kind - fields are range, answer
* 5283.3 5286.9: 1.57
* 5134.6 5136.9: 1.76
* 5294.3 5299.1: 1.85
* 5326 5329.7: 1.53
